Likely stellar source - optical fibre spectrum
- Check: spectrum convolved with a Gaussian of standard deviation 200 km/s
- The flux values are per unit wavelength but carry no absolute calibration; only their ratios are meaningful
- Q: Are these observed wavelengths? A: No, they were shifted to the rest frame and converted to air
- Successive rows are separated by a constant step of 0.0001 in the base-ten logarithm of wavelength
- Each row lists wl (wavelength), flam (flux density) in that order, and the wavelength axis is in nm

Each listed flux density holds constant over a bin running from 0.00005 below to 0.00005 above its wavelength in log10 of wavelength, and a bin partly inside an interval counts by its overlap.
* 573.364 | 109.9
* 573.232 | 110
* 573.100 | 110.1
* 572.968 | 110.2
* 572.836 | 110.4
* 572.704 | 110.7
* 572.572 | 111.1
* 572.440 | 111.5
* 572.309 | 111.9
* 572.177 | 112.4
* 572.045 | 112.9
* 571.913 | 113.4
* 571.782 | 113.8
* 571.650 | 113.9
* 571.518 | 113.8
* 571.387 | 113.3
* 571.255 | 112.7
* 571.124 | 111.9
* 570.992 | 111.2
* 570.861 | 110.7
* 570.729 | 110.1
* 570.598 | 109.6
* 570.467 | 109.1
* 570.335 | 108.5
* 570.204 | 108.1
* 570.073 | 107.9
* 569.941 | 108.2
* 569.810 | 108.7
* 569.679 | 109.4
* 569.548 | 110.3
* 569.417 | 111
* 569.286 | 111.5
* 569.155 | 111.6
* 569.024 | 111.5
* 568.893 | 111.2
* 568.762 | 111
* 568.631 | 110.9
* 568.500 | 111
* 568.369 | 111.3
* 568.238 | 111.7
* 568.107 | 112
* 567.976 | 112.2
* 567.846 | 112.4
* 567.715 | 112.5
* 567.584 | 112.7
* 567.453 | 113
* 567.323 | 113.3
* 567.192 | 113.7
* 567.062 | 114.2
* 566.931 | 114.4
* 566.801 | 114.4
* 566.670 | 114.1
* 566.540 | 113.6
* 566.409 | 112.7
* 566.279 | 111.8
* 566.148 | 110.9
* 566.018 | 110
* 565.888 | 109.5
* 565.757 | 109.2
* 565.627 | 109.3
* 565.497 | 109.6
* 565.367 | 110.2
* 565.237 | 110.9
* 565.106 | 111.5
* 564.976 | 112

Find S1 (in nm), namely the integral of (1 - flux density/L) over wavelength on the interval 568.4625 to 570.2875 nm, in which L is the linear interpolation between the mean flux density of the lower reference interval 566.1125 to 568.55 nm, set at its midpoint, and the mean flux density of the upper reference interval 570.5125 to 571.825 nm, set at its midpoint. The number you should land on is 0.04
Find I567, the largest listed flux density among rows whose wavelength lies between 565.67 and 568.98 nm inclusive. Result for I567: 114.4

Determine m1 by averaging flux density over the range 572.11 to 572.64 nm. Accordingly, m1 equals 112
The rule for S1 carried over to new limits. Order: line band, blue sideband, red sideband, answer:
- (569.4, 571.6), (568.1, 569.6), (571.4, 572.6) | 0.04 nm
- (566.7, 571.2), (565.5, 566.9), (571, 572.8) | 0.03 nm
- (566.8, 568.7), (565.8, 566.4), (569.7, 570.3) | -0.05 nm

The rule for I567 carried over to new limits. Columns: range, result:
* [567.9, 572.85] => 113.9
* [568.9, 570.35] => 111.6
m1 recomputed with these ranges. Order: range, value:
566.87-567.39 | 114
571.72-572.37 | 113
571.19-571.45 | 113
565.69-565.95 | 109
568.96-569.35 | 112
